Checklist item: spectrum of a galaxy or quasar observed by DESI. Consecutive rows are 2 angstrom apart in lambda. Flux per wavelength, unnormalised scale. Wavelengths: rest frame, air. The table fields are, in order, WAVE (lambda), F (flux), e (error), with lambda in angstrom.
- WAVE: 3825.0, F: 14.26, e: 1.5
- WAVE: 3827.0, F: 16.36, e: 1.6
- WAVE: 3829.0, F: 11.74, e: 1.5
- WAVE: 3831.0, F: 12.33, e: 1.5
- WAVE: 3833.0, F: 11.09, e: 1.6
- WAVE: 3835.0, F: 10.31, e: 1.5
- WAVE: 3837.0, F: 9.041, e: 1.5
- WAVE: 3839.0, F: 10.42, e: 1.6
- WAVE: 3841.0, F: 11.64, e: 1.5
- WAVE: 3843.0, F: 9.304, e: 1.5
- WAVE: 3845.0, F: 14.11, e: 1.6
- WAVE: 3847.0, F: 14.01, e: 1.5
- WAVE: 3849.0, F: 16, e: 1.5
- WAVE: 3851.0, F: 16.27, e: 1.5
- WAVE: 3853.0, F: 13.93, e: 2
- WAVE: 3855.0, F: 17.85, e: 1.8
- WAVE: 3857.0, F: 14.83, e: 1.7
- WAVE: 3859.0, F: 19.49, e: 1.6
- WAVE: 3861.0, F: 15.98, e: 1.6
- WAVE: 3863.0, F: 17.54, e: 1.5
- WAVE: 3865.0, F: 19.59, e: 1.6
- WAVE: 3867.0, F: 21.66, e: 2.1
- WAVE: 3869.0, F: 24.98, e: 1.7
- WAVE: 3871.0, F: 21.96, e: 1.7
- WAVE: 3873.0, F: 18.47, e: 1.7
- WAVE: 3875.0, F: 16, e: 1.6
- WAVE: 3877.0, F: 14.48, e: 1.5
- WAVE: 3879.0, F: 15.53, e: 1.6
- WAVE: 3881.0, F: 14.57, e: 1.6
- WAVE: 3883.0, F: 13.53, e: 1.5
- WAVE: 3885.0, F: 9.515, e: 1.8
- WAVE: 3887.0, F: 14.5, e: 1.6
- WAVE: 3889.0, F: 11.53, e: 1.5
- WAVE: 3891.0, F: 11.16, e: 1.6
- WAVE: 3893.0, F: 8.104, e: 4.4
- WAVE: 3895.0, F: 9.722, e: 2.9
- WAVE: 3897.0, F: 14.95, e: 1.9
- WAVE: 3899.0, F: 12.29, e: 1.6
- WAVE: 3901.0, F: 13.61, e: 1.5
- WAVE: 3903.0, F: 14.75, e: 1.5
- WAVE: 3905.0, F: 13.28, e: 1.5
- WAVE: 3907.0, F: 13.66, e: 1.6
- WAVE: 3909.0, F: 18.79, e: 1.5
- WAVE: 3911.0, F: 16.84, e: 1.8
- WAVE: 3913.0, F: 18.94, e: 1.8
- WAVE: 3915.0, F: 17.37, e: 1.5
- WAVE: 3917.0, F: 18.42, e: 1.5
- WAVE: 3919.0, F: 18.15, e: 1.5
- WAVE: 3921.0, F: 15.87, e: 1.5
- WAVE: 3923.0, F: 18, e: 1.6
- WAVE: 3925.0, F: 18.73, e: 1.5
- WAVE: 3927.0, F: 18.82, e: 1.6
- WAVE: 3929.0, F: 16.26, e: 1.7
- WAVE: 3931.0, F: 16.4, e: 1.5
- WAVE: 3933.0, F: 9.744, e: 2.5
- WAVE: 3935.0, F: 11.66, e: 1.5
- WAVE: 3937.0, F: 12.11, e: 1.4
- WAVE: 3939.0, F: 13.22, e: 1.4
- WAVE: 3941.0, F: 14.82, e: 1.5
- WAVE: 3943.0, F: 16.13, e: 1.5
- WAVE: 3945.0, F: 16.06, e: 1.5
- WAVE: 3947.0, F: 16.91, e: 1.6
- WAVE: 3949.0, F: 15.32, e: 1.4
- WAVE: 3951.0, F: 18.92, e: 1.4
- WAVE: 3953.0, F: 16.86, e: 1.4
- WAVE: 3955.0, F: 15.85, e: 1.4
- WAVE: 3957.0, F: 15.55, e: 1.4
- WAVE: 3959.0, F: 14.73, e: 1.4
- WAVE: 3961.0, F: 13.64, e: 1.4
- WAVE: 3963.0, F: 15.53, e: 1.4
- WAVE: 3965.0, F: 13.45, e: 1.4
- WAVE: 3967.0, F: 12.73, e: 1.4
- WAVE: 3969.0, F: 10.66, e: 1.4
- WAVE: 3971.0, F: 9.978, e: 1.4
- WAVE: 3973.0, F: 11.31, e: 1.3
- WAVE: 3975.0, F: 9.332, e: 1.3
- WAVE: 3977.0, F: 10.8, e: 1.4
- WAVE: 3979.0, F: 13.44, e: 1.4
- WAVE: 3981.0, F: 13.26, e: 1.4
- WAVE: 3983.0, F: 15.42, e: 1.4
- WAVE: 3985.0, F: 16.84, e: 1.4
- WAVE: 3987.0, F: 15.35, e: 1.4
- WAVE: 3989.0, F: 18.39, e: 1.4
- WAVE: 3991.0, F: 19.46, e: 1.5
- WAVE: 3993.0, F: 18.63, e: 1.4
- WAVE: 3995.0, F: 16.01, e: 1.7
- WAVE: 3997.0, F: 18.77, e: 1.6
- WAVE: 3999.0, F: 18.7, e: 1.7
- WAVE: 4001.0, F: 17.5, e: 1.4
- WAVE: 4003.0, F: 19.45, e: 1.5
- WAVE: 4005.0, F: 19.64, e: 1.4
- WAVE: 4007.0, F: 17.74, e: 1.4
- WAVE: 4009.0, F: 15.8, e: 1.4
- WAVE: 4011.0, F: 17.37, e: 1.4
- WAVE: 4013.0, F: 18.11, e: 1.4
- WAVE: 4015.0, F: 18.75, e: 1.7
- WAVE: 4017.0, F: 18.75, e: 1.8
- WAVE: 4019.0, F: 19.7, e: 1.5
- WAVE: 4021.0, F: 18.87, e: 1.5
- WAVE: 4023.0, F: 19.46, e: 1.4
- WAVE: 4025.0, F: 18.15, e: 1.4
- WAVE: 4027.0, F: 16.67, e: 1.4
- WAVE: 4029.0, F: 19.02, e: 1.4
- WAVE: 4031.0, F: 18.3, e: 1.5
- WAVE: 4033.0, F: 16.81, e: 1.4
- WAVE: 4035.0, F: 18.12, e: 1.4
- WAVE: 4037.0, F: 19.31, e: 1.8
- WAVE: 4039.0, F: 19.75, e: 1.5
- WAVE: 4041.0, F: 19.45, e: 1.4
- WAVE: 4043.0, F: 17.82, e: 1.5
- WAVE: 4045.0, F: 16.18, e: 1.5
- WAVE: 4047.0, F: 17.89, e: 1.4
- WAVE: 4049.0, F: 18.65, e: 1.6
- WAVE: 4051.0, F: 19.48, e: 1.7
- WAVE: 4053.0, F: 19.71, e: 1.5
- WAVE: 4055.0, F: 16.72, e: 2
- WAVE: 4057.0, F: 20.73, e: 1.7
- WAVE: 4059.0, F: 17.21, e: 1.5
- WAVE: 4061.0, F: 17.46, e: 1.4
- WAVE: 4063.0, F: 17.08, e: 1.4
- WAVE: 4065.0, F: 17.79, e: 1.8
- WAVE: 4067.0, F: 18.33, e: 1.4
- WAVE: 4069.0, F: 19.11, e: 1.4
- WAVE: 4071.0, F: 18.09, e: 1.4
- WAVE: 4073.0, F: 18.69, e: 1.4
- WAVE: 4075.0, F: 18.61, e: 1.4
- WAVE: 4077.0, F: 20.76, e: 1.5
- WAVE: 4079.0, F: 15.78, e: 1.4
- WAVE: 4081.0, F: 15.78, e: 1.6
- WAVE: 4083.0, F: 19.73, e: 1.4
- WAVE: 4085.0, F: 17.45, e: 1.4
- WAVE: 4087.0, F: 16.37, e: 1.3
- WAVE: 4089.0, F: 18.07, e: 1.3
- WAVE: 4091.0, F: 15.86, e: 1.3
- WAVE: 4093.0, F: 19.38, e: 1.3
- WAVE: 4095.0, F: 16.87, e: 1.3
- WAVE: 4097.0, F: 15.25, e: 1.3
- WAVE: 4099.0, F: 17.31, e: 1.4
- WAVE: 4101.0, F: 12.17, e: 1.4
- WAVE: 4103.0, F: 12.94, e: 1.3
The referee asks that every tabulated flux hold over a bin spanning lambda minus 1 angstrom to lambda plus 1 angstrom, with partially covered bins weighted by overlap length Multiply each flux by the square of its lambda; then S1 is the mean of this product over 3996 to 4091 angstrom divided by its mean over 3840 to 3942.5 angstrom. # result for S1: 1.3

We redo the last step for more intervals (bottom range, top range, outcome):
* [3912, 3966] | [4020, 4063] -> 1.22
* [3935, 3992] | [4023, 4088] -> 1.32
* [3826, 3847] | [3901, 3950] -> 1.41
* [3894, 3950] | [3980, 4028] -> 1.20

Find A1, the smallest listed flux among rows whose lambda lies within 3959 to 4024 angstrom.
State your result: 9.332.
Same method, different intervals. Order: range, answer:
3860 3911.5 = 8.104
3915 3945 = 9.744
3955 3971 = 9.978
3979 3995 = 13.26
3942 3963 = 13.64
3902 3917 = 13.28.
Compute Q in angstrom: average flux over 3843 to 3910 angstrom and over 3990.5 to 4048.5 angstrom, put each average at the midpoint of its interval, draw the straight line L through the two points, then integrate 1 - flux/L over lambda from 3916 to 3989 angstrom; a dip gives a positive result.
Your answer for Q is 8.84 angstrom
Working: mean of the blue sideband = 15.3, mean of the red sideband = 18.3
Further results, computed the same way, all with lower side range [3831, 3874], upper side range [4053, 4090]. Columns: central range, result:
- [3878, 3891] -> 2.35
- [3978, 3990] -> 1.13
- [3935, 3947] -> 1.54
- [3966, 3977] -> 3.97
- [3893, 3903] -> 2.29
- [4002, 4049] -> -2.16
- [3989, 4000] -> -0.74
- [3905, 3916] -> -0.37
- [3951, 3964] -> 0.86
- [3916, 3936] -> 0.22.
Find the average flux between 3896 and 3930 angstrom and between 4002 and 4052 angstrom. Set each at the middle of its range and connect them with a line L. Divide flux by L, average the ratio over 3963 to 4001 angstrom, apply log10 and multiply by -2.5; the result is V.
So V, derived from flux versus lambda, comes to 0.20 mag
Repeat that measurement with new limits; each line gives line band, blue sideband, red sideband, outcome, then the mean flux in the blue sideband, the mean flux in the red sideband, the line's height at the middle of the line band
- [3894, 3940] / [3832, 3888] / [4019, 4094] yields 0.056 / 15.2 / 18.2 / 16.1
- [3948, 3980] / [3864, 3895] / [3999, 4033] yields 0.253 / 15.5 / 18.3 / 17.2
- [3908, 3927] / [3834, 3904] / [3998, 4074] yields -0.146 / 14.6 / 18.3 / 15.7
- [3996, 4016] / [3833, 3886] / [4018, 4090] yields -0.040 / 15.3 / 18.3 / 17.5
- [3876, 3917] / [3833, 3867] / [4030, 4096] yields 0.100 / 14.5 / 18.1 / 15.3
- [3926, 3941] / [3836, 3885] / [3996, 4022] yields 0.207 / 15.8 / 18.4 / 17.1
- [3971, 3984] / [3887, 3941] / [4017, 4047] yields 0.352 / 14.7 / 18.4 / 16.7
